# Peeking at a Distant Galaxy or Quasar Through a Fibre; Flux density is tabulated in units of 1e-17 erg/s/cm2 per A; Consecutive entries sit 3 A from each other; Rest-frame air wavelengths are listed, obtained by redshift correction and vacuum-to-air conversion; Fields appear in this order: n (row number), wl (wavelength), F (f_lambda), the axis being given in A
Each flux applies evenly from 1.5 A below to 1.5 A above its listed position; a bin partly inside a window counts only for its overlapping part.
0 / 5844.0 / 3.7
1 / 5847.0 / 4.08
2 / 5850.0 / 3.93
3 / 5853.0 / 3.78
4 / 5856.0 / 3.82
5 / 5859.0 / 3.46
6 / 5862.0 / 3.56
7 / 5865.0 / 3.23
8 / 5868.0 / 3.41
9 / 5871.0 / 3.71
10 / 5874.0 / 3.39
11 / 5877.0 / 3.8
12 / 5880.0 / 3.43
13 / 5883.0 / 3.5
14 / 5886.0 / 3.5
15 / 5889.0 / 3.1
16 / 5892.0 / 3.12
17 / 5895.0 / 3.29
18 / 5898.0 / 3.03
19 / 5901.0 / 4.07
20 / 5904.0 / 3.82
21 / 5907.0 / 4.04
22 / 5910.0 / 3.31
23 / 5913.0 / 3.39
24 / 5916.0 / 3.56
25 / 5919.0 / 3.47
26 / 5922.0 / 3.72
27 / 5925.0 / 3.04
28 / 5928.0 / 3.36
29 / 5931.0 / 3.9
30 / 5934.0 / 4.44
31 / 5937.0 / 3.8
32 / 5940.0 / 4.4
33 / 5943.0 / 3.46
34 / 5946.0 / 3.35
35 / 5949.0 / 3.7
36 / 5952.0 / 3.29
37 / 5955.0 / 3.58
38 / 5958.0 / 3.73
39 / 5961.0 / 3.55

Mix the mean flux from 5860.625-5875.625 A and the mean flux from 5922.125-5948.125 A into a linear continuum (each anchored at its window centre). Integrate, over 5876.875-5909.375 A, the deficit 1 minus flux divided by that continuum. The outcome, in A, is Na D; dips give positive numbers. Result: 0.53 A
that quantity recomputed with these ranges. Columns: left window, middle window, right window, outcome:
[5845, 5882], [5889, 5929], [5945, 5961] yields 1.3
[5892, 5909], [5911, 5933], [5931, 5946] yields 1.6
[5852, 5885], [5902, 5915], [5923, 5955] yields -0.1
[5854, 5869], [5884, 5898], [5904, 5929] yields 1.1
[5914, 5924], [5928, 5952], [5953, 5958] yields -1.5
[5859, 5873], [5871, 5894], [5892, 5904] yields 0.3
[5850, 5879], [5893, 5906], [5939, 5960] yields 0.2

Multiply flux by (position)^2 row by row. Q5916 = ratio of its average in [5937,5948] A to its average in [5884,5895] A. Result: 1.2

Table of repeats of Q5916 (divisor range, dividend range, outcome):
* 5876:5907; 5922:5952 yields 1.08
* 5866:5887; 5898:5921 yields 1.04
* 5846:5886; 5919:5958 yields 1.04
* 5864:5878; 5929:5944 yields 1.16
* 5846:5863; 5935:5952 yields 1.02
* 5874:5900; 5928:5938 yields 1.20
